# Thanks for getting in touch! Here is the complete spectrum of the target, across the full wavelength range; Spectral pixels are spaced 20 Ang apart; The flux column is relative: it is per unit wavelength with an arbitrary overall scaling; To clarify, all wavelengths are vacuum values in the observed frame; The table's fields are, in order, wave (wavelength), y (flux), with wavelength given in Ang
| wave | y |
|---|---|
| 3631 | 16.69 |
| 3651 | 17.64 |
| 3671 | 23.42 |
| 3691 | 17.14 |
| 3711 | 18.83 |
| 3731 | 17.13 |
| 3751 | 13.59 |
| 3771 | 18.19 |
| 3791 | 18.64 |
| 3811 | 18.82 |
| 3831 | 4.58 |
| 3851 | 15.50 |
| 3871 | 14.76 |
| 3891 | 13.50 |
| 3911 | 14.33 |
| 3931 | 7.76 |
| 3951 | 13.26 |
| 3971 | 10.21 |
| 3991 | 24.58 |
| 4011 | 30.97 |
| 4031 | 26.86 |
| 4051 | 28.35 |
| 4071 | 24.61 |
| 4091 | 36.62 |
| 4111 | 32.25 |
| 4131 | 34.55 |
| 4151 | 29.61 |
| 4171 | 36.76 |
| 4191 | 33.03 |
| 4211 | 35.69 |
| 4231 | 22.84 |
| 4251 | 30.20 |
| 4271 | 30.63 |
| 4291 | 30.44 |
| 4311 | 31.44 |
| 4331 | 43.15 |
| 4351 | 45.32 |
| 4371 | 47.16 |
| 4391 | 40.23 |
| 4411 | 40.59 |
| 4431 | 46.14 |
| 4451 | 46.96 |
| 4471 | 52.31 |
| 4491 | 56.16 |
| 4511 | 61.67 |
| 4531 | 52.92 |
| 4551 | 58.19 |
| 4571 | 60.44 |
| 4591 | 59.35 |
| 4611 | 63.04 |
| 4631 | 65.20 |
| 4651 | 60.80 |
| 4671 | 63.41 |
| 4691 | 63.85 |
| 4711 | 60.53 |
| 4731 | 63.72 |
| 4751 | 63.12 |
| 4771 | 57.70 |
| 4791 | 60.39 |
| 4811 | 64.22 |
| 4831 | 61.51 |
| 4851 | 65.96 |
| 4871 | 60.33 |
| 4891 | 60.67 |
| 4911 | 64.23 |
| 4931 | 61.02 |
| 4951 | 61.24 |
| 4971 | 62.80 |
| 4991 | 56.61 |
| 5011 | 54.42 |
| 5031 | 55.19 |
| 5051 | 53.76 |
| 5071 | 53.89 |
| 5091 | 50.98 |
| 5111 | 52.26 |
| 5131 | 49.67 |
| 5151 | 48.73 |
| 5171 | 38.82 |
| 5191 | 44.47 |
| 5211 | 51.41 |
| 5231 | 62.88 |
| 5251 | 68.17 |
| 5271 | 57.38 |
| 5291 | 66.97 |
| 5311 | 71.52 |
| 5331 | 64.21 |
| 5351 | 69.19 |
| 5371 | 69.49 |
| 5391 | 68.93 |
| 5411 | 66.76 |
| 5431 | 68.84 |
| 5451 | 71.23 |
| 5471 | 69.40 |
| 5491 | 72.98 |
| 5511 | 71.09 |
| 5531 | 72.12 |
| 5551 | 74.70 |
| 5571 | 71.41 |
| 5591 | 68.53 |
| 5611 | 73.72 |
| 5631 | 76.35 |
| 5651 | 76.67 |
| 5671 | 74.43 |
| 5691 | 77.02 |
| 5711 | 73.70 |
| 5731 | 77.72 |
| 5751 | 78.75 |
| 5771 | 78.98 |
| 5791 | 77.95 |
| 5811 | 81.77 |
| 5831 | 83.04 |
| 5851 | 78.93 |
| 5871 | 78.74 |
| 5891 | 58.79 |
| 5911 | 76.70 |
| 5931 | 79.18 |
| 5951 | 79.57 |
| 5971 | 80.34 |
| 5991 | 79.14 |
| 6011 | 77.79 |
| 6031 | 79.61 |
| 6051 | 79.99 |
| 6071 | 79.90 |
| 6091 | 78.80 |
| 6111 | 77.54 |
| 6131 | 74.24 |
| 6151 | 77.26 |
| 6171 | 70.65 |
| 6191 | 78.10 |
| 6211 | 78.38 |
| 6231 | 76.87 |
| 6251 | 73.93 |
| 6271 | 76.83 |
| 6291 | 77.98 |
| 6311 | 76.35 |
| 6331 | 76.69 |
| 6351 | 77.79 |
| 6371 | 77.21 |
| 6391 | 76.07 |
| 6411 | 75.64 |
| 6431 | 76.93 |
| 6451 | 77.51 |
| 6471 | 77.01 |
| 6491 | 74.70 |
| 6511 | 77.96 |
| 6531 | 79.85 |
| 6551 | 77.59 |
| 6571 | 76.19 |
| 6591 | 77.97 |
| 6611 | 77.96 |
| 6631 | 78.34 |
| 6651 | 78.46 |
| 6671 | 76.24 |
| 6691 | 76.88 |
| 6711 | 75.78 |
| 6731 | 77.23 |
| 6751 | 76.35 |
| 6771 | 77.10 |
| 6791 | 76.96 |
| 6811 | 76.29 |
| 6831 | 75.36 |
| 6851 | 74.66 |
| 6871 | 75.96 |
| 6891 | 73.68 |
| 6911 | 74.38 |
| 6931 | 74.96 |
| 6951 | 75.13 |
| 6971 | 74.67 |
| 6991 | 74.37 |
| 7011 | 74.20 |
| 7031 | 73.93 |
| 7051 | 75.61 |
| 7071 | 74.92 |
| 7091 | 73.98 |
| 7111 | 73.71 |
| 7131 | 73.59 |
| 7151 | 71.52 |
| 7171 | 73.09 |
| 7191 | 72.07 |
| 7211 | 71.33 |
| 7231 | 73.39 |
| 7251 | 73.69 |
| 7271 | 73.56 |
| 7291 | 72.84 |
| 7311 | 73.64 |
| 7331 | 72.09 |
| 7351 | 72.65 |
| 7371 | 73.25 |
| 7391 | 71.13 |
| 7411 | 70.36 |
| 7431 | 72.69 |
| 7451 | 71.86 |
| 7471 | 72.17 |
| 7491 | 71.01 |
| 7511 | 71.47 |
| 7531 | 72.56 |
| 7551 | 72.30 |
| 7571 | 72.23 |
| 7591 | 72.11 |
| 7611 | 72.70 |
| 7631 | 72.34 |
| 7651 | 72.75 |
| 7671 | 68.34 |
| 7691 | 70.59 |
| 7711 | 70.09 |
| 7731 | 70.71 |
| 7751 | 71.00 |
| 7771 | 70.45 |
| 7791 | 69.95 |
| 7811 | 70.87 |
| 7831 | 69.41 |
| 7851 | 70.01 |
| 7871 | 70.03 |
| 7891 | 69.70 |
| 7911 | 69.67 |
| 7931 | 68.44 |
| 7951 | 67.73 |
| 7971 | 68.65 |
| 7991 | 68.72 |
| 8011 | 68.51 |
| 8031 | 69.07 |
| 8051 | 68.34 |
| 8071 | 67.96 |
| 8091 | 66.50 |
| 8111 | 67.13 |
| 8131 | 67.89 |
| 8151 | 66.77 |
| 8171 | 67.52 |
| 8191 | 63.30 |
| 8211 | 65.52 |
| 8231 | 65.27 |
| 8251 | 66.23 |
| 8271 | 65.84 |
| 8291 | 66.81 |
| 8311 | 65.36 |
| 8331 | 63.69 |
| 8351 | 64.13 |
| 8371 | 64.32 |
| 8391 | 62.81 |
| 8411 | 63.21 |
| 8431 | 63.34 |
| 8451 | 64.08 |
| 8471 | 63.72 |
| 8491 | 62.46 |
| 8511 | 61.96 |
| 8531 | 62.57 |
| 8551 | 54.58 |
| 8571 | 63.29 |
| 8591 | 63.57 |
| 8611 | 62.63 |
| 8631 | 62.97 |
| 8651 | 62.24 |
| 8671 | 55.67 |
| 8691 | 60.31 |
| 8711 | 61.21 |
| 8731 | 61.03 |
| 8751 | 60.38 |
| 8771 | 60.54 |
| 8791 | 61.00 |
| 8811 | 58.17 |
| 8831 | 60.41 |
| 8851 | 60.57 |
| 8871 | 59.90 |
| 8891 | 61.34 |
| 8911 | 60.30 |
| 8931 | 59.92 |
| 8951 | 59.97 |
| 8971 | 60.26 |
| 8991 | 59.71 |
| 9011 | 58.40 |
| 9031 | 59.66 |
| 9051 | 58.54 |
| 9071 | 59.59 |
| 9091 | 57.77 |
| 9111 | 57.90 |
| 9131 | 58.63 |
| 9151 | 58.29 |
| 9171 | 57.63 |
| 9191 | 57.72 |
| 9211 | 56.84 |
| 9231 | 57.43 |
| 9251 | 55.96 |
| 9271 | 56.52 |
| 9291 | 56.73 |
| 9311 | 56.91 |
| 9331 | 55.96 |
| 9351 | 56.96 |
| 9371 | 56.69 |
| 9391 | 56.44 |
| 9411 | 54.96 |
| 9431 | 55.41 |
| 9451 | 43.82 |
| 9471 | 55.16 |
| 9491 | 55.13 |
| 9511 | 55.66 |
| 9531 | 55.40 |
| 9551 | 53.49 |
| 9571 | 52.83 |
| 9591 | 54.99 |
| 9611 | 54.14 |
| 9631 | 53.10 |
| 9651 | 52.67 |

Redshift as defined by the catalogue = 0.000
